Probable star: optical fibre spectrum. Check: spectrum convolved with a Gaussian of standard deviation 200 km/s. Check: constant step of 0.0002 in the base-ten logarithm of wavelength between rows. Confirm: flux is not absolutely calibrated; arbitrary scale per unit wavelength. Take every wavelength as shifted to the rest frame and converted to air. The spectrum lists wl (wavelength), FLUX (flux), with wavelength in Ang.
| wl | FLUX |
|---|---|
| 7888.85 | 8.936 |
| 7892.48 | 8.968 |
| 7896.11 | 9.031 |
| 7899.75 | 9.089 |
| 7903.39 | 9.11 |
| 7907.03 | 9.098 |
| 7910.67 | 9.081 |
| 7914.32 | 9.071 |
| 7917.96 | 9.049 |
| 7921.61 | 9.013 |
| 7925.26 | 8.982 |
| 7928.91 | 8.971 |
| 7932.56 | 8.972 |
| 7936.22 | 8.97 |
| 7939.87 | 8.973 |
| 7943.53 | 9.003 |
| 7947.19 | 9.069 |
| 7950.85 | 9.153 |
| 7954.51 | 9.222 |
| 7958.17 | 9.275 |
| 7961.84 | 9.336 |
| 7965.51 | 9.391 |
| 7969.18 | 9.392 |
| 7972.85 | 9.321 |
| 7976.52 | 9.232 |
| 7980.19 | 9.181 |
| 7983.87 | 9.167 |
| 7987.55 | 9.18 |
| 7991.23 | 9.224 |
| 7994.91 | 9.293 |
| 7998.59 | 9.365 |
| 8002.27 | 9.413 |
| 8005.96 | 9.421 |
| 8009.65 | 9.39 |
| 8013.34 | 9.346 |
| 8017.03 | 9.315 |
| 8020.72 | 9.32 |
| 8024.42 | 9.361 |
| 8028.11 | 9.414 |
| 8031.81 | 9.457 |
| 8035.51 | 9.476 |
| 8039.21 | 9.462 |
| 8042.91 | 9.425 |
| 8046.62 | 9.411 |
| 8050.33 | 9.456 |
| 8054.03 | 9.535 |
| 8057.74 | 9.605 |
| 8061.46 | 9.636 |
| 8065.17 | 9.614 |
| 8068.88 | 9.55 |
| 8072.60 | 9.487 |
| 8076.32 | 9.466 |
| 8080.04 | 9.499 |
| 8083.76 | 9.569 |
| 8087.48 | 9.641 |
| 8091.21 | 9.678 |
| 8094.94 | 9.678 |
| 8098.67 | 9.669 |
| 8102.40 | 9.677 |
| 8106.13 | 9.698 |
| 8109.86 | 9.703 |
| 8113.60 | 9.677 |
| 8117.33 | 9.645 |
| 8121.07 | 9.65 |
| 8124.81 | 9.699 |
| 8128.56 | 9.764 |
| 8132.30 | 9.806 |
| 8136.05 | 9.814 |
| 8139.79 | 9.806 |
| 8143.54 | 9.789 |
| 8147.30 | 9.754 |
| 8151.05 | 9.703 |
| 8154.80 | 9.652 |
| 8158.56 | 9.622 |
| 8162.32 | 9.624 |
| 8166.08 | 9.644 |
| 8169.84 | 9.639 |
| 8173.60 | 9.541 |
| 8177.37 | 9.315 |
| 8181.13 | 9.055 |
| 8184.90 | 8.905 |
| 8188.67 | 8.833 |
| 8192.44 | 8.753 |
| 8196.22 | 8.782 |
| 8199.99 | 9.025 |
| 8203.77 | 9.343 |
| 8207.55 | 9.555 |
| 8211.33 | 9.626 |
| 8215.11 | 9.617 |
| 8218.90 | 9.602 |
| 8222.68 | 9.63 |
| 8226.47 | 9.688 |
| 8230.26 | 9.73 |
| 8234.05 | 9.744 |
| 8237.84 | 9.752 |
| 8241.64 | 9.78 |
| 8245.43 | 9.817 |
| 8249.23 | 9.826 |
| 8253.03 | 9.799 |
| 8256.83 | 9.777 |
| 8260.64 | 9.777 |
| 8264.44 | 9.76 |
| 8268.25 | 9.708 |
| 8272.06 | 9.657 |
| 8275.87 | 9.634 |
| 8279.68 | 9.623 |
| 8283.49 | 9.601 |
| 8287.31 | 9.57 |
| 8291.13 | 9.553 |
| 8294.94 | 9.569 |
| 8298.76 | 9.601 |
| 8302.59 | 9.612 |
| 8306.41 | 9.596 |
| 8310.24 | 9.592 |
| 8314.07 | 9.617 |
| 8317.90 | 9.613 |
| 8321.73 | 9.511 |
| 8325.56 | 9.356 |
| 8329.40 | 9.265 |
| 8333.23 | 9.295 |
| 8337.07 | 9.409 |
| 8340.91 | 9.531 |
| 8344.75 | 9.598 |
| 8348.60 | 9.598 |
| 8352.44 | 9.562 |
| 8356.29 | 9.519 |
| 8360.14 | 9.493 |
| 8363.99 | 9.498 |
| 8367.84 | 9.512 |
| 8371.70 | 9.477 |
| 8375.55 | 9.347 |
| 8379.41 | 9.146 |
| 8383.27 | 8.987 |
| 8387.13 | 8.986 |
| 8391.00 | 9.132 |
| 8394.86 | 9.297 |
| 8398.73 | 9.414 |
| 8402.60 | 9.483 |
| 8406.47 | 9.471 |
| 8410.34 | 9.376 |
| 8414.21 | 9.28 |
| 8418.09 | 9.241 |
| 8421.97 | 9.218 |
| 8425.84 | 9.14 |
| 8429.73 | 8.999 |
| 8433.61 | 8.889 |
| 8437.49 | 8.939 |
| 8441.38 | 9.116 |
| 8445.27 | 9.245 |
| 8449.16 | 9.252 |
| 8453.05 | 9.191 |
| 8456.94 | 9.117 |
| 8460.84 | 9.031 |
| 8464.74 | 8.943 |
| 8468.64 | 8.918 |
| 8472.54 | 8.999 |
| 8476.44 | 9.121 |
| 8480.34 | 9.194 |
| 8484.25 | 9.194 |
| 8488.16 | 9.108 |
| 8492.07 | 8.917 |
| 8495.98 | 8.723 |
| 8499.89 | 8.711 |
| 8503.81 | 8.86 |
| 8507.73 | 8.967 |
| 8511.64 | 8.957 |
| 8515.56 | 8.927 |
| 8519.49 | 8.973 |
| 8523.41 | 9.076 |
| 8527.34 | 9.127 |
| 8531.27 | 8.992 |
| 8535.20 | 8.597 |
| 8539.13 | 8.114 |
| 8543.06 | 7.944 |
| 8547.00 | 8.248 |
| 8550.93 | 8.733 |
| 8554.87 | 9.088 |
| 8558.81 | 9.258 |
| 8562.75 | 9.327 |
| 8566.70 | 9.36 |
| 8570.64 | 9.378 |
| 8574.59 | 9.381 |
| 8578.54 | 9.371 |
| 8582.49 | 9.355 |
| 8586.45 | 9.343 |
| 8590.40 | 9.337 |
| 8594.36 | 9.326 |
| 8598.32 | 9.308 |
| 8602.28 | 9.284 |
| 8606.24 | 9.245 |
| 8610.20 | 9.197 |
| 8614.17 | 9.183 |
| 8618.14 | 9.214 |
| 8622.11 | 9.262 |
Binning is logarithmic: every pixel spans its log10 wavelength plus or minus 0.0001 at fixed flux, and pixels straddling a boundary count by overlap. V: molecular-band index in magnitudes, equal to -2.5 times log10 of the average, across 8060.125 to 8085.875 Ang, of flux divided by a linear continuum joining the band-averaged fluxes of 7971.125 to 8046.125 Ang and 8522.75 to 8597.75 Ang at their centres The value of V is -0.03 mag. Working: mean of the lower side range 9.34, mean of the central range 9.55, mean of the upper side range 9.02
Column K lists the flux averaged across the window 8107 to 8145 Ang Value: 9.74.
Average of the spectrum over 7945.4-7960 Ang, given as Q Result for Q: 9.18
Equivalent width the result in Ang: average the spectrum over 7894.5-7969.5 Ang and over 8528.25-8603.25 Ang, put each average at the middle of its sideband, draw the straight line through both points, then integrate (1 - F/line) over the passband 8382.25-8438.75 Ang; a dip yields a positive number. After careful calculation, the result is -0.9 Ang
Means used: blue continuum 9.1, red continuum 9.04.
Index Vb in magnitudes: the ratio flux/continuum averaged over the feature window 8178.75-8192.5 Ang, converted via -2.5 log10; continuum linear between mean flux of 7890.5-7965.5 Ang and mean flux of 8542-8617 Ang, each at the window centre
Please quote 0.02 mag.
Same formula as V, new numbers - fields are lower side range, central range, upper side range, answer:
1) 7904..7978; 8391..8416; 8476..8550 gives -0.06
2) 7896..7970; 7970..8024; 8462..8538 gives -0.03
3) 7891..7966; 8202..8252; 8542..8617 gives -0.06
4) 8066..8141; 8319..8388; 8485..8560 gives -0.03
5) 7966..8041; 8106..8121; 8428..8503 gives -0.05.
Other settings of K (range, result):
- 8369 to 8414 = 9.29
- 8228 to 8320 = 9.68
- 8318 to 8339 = 9.39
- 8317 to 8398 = 9.38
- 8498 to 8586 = 8.95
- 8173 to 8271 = 9.49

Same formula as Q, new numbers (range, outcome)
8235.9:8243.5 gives 9.76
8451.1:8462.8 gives 9.11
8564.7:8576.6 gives 9.37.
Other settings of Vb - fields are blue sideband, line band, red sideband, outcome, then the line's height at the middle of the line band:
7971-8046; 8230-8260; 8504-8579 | -0.07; 9.16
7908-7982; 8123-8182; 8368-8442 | -0.06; 9.17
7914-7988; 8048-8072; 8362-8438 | -0.05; 9.17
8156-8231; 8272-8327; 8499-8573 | -0.04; 9.22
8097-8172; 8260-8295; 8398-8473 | -0.02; 9.45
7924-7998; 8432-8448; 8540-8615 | 0.01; 9.14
